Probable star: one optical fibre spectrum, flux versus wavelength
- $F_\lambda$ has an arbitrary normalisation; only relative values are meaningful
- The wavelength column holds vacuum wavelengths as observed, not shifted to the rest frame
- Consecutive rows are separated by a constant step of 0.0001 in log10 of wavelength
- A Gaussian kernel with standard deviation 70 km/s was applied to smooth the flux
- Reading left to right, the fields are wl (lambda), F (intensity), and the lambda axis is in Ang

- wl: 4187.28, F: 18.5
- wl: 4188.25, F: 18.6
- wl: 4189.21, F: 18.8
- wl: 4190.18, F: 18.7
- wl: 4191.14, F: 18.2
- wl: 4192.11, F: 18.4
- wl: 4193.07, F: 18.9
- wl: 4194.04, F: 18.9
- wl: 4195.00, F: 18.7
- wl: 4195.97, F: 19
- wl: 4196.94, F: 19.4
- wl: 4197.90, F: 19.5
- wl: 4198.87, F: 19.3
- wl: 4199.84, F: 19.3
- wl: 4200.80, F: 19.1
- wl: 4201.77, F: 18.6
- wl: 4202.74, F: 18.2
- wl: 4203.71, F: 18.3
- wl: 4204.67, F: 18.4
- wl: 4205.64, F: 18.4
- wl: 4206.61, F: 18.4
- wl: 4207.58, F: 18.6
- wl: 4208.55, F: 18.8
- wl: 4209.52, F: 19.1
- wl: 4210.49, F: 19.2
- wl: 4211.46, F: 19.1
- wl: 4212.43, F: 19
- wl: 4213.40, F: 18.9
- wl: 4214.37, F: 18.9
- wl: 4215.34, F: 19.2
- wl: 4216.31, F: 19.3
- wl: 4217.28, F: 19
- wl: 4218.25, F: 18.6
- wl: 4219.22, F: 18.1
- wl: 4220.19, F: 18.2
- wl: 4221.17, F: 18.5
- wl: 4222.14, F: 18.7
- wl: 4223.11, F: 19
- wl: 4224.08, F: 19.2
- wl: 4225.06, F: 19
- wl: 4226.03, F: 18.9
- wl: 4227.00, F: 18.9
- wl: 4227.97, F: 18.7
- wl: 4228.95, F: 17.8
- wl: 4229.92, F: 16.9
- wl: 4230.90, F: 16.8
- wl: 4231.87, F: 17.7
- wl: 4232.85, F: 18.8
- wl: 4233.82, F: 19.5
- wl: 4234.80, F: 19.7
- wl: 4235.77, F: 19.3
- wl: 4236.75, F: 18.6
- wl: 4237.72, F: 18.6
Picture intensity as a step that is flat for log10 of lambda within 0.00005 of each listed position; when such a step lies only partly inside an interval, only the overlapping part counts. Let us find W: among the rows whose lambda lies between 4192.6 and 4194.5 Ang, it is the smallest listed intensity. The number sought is 18.9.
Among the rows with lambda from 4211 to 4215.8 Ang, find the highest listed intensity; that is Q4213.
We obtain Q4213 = 19.2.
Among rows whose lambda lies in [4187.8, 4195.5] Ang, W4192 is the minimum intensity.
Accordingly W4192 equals 18.2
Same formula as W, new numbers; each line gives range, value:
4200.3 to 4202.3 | 18.6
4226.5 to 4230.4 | 16.9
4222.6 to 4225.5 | 19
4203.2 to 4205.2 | 18.3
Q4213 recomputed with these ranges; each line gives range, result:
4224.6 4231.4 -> 19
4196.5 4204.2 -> 19.5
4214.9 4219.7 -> 19.3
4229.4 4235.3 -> 19.7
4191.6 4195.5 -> 18.9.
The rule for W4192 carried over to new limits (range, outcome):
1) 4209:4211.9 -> 19.1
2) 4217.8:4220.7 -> 18.1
